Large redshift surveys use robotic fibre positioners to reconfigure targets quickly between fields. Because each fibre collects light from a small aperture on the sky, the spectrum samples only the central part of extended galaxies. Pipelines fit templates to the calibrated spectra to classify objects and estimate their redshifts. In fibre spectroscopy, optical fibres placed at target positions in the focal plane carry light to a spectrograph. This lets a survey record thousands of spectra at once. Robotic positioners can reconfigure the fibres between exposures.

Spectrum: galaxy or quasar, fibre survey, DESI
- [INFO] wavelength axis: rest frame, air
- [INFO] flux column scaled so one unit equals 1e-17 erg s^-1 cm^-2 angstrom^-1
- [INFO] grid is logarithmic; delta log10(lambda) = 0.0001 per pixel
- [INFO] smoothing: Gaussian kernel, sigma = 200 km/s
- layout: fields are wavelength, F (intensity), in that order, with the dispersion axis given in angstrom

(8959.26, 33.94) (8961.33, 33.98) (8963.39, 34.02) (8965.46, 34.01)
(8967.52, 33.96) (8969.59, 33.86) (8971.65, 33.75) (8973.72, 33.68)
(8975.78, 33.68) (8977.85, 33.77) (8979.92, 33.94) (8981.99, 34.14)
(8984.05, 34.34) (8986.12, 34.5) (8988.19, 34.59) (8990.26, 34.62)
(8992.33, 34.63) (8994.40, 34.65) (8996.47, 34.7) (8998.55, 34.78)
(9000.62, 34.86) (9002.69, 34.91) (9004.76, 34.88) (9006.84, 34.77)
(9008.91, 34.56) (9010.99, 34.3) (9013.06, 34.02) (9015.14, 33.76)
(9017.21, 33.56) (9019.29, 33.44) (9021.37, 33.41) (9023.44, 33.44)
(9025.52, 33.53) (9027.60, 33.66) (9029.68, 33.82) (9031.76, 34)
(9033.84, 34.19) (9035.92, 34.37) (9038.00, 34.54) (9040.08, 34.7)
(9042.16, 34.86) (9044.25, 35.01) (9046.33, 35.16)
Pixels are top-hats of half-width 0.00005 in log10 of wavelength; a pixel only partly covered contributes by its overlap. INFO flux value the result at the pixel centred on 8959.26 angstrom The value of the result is 33.94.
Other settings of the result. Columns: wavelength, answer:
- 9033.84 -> 34.19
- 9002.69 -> 34.91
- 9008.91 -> 34.56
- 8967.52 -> 33.96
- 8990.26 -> 34.62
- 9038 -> 34.54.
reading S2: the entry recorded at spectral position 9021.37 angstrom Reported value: 33.41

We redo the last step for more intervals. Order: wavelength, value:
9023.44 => 33.44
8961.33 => 33.98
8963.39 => 34.02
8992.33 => 34.63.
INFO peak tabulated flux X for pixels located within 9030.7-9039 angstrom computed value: 34.54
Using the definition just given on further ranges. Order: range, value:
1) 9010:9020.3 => 34.3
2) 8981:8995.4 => 34.65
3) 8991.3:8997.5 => 34.7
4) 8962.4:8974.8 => 34.02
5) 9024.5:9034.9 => 34.19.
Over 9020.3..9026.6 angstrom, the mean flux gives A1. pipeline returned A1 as 33.5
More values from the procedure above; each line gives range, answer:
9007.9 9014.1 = 34.3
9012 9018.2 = 33.8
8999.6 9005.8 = 34.9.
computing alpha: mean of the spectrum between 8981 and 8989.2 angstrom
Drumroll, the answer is 34.4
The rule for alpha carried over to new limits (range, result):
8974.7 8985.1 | 34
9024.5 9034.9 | 33.8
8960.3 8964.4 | 34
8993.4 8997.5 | 34.7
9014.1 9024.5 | 33.5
